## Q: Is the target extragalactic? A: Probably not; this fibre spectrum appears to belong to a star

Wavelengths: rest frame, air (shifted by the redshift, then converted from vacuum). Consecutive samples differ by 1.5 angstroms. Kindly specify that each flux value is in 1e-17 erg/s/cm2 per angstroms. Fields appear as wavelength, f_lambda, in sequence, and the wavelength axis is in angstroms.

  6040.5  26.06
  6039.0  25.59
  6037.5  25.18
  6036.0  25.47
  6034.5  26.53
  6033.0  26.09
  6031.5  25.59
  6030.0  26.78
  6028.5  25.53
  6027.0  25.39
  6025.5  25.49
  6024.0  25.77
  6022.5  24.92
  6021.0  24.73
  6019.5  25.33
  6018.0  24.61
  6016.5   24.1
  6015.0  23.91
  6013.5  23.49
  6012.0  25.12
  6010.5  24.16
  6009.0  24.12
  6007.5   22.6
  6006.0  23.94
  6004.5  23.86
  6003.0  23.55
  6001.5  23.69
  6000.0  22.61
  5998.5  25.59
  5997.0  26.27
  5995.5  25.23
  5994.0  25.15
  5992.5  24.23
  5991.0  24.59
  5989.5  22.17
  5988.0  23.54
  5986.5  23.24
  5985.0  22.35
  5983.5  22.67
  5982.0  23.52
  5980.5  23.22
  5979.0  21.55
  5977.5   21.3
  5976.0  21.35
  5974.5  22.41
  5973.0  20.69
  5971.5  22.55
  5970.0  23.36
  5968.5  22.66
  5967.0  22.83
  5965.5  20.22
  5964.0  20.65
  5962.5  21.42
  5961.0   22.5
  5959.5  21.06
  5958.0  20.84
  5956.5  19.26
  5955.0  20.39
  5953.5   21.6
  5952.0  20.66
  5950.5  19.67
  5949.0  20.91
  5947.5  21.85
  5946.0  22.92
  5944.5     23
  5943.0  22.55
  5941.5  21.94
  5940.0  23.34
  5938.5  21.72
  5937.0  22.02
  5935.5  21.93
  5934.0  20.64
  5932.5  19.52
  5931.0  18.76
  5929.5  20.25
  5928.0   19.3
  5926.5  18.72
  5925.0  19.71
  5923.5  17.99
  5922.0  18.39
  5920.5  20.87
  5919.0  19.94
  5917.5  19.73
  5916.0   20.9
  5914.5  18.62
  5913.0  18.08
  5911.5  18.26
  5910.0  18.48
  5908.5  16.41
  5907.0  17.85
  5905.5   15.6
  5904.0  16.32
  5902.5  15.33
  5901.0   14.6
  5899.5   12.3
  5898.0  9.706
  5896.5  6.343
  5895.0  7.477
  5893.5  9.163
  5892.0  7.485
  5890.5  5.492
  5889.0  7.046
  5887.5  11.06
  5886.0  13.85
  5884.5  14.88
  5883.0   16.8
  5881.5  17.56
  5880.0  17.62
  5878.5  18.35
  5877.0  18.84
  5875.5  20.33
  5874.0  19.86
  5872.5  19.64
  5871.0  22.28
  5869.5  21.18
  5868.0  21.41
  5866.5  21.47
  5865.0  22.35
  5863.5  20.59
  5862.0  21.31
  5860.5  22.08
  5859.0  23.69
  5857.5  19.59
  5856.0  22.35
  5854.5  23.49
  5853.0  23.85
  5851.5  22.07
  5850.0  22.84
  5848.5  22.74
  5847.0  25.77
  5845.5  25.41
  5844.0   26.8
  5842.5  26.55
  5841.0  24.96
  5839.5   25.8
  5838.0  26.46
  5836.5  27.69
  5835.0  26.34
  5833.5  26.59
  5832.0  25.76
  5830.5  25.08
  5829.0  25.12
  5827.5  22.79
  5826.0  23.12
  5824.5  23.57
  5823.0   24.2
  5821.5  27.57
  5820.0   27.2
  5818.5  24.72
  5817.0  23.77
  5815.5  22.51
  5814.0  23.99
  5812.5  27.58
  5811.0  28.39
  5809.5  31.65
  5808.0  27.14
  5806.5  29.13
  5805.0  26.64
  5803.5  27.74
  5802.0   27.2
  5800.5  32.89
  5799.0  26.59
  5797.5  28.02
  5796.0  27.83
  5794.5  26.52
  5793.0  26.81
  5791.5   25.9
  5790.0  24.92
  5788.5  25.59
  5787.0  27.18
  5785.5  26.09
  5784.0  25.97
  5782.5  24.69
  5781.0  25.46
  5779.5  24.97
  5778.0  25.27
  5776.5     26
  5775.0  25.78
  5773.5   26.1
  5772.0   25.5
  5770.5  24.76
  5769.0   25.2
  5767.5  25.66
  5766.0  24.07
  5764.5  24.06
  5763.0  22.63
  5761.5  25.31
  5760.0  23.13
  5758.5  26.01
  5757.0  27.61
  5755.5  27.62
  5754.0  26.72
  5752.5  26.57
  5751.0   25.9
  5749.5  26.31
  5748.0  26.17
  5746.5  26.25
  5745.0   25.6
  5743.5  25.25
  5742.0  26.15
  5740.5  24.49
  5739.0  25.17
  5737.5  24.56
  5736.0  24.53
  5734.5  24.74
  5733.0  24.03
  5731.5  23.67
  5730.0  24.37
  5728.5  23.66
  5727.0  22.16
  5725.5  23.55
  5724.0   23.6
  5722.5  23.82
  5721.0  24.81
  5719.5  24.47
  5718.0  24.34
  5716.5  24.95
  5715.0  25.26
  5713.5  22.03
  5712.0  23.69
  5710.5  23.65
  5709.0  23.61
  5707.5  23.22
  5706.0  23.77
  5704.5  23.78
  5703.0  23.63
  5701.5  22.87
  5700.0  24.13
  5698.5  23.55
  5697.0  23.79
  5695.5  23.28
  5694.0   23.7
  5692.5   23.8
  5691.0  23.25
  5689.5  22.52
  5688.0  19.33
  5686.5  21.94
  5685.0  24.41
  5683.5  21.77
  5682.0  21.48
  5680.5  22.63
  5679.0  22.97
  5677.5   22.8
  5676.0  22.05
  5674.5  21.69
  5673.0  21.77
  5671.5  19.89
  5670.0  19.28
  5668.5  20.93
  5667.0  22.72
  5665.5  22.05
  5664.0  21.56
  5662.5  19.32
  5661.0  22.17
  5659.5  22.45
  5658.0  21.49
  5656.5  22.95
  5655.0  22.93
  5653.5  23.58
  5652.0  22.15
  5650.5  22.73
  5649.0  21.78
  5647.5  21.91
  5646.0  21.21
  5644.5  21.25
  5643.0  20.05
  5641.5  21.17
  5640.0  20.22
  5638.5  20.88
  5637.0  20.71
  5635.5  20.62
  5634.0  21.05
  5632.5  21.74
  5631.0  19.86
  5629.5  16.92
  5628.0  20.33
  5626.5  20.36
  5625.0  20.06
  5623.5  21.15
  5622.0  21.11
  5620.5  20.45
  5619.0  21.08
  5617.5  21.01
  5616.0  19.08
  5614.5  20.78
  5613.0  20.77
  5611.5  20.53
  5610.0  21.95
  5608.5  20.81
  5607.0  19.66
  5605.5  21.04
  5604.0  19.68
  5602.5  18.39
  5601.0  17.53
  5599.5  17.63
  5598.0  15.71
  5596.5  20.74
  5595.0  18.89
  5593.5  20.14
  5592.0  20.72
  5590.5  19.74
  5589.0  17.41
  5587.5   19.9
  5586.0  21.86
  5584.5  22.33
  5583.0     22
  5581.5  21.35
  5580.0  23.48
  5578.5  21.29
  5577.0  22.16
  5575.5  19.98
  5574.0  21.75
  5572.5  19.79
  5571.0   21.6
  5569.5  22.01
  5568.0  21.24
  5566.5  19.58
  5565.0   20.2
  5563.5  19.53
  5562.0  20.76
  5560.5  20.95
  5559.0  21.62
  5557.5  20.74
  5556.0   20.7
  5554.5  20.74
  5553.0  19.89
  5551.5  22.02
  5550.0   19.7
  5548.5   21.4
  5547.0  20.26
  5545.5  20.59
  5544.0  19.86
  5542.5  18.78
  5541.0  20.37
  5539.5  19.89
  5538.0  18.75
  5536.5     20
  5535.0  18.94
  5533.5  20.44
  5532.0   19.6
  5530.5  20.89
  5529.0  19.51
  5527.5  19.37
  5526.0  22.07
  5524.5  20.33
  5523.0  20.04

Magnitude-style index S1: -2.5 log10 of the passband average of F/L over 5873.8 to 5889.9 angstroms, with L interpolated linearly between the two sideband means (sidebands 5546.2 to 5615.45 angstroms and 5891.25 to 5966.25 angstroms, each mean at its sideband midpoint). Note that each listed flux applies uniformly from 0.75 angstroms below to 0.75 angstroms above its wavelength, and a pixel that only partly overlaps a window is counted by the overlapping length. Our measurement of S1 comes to 0.190 mag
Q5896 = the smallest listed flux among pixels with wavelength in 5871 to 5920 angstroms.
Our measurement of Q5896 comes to 5.492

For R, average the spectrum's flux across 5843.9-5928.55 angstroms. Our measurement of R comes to 18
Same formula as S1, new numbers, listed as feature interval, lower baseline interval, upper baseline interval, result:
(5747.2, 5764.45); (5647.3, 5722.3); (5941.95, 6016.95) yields -0.136 mag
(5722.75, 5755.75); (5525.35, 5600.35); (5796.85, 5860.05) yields -0.051 mag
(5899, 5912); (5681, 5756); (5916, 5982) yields 0.318 mag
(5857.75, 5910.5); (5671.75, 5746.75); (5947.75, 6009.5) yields 0.379 mag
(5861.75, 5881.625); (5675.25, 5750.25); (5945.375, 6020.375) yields 0.148 mag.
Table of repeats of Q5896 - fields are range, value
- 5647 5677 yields 19.28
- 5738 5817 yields 22.51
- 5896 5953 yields 6.343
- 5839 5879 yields 18.35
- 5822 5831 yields 22.79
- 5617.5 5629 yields 20.06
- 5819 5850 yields 22.74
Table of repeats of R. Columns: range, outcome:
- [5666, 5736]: 23.1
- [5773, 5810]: 26.9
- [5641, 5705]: 22.2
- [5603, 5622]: 20.6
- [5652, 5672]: 21.7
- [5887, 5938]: 16.1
